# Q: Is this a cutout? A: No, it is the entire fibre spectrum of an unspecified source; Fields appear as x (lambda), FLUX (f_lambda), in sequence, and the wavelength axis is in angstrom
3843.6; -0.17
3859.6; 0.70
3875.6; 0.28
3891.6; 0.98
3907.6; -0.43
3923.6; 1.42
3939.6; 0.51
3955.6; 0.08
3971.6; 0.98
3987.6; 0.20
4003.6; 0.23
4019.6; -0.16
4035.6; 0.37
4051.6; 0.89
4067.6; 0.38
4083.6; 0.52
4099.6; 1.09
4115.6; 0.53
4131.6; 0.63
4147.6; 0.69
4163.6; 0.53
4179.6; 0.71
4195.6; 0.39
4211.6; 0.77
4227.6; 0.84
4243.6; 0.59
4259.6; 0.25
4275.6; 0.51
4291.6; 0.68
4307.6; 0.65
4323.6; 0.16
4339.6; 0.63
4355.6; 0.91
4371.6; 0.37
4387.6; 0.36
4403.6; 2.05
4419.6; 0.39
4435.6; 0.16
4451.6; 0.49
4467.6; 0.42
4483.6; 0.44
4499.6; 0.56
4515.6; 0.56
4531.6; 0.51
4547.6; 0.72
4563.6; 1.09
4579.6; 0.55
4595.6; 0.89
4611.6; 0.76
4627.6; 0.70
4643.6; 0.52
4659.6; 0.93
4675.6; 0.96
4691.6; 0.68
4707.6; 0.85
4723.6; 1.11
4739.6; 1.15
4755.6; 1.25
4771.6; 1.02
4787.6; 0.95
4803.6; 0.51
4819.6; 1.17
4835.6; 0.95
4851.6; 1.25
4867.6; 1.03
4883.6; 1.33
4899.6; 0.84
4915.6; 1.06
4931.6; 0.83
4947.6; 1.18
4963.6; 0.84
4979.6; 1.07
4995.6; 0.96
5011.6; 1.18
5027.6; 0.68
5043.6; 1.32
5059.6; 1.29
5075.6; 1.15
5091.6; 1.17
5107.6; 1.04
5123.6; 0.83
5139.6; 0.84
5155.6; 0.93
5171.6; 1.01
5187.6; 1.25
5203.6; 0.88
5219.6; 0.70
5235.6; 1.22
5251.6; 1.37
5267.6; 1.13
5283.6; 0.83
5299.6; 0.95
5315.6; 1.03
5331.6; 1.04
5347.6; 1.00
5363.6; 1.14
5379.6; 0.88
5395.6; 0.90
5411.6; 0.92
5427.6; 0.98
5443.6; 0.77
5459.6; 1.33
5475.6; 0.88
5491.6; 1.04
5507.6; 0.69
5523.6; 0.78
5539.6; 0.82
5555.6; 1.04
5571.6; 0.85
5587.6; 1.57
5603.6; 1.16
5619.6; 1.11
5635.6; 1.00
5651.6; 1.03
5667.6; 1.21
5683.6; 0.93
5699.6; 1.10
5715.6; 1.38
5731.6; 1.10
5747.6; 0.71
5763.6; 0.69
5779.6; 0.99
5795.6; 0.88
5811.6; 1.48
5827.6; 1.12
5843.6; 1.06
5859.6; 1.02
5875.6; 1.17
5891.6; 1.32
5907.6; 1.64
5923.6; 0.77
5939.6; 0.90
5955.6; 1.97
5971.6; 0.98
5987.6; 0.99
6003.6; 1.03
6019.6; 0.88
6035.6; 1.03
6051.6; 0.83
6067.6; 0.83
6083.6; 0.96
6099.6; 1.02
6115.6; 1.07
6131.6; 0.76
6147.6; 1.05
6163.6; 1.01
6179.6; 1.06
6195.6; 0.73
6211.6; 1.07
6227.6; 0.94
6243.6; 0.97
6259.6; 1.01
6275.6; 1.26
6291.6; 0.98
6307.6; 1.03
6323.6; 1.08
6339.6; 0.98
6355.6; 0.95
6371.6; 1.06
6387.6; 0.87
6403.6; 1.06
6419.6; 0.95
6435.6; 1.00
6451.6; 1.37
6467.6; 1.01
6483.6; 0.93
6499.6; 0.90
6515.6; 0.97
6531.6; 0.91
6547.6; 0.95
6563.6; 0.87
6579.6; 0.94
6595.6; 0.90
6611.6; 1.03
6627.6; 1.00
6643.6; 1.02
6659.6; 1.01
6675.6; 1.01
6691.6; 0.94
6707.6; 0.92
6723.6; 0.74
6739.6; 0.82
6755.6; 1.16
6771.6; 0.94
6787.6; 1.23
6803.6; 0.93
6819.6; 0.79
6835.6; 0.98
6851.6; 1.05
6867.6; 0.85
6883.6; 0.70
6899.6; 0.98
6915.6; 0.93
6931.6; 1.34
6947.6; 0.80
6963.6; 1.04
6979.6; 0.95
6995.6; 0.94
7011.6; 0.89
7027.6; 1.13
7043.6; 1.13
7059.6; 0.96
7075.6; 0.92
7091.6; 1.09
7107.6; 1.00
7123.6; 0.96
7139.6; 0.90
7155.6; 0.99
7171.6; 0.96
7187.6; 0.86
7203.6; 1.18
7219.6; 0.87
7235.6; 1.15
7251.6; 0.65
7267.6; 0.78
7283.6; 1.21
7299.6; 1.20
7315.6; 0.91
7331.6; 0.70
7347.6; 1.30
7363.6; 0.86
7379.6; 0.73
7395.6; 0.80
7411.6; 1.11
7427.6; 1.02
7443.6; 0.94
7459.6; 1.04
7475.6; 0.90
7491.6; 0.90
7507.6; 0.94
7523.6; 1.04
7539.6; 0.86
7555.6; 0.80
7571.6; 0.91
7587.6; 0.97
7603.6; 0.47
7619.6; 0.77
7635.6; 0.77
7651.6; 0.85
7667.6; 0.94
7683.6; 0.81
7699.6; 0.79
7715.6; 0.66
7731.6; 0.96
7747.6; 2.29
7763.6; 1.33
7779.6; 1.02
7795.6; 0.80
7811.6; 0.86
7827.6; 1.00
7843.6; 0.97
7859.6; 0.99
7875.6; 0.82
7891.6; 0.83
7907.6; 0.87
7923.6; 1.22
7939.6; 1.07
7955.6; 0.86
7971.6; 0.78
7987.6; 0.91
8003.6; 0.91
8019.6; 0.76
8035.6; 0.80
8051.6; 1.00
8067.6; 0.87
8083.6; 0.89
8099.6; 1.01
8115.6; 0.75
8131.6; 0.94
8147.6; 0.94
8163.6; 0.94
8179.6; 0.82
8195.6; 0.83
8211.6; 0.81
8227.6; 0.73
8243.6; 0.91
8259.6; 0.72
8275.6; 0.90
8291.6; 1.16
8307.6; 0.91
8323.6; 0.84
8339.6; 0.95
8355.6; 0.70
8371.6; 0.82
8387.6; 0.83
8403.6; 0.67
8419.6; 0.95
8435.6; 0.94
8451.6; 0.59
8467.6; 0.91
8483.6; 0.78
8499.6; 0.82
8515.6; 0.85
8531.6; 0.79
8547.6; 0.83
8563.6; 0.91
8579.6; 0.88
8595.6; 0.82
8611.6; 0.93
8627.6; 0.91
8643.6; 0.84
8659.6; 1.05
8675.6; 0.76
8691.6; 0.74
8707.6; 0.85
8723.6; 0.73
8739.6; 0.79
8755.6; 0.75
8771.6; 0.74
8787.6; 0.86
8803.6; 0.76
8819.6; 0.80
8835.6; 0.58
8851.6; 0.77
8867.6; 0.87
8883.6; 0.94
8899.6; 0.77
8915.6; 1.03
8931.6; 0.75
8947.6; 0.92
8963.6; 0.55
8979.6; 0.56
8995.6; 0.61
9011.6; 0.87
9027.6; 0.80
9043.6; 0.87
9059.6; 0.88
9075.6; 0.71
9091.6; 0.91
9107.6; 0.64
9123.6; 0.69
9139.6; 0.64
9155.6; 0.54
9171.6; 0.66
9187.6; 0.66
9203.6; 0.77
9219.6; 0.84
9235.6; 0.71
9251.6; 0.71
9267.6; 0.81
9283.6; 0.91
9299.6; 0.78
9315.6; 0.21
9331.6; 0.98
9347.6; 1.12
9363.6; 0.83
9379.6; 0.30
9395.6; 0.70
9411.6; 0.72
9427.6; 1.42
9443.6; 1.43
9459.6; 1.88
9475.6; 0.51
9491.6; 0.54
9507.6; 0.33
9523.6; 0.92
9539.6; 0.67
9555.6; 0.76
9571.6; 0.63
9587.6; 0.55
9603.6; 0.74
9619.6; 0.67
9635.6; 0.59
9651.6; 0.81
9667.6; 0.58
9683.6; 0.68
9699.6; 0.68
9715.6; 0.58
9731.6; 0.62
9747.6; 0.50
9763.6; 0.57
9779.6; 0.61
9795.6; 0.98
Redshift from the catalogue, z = 0.18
